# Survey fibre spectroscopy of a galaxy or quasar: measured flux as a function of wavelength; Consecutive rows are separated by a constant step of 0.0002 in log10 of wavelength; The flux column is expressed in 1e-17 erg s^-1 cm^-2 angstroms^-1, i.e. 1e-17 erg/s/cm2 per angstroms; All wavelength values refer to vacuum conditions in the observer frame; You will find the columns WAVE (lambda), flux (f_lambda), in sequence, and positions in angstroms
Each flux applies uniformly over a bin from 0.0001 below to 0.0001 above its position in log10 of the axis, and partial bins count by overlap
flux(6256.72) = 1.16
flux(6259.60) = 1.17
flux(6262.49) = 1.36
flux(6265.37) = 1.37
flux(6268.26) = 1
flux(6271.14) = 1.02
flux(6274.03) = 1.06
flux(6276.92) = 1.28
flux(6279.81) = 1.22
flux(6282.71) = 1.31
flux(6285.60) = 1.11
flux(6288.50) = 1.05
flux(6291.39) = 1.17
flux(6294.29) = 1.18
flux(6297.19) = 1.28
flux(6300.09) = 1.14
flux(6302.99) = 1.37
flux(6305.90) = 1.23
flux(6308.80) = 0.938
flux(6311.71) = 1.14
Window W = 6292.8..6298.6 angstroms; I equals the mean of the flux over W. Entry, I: 1.23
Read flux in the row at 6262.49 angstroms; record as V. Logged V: 1.36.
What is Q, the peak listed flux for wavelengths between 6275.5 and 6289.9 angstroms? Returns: 1.31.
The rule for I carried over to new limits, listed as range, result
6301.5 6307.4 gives 1.3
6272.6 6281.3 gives 1.19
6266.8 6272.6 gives 1.01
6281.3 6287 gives 1.21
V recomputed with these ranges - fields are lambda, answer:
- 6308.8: 0.938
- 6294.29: 1.18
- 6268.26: 1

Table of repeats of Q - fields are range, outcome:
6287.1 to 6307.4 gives 1.37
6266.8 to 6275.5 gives 1.06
